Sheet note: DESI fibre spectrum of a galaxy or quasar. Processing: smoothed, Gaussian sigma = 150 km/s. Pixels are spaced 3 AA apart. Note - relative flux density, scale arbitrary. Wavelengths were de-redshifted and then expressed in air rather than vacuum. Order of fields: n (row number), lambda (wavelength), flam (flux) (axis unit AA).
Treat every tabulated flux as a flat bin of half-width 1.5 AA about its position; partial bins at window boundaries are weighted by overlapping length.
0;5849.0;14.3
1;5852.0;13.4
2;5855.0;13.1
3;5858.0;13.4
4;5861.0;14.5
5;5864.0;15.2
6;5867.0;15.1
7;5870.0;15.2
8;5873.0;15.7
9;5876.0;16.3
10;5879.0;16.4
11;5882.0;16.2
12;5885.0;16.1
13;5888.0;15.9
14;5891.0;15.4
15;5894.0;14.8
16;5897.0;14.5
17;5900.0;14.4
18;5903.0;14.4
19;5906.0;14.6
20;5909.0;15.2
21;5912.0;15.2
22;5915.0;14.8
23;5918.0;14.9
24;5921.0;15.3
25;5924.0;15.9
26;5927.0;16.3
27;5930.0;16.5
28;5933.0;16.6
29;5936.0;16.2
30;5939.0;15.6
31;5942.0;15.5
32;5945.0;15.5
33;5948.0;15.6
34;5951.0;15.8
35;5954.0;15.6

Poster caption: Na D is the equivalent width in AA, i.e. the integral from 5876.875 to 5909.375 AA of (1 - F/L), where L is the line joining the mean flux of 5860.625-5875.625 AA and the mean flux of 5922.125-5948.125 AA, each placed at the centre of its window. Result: 0.5 AA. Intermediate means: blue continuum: 15.3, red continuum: 16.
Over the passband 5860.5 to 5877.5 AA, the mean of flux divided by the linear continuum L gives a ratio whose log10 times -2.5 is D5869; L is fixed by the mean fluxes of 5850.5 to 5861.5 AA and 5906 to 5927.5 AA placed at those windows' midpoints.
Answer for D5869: -0.11 mag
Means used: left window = 13.5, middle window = 15.4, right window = 15.3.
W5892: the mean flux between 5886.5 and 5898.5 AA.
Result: 15.2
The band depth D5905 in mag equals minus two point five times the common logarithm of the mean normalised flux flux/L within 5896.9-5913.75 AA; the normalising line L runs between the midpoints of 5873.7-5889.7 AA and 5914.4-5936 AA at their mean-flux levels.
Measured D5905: 0.09 mag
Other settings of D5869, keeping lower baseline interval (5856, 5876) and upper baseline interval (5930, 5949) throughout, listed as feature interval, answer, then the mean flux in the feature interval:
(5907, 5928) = 0.02 mag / 15.3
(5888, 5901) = 0.03 mag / 14.9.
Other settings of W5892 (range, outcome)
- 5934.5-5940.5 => 15.9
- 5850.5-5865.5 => 13.9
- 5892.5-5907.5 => 14.5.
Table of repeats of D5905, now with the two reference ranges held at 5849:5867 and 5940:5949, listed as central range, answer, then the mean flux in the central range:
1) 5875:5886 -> -0.13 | 16.3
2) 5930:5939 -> -0.06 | 16.3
